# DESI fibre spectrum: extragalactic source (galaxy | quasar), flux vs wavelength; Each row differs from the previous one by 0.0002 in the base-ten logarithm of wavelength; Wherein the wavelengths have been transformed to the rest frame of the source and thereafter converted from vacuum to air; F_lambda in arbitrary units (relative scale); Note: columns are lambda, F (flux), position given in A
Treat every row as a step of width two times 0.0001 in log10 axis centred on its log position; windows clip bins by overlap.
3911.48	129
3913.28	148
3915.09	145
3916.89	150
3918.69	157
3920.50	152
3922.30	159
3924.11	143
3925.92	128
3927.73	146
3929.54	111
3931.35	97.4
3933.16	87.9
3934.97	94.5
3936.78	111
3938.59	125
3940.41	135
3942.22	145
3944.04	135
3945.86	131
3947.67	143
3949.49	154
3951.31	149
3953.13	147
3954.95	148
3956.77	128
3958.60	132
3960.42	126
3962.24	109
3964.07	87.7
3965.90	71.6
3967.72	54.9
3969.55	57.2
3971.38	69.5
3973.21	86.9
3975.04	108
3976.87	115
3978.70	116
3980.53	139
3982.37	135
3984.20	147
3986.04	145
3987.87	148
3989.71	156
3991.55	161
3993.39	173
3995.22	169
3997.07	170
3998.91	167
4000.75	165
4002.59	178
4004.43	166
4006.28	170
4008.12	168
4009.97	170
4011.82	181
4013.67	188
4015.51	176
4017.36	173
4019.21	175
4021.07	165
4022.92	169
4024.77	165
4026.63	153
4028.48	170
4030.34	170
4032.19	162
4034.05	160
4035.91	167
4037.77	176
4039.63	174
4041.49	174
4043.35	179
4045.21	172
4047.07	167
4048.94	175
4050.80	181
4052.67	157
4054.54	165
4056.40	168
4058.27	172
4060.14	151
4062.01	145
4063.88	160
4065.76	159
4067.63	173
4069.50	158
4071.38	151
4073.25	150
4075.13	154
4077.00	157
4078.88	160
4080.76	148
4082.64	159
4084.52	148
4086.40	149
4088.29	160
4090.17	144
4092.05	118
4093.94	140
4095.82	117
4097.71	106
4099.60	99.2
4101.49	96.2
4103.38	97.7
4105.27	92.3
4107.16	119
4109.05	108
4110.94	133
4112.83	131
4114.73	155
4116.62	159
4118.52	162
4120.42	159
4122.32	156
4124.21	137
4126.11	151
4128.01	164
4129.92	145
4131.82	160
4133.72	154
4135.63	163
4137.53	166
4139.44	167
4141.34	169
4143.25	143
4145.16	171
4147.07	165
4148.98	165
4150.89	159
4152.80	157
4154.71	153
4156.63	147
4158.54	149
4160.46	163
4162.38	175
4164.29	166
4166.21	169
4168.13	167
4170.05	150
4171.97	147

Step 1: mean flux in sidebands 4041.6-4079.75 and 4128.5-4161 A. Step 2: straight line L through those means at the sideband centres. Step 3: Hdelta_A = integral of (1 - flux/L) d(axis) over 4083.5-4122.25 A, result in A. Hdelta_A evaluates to 7.3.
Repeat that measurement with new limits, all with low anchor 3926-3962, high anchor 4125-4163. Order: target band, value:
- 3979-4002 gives -3.4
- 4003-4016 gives -3.4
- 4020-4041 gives -3.7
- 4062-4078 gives -1.0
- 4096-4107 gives 3.7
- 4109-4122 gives 0.7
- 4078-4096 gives 0.6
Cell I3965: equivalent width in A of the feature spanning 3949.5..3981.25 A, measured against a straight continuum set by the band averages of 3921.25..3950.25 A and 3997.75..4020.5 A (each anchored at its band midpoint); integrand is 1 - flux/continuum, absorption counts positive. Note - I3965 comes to 7.8 A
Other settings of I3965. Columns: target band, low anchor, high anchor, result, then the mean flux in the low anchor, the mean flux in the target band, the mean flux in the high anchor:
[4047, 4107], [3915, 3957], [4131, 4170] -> 2.43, 134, 145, 161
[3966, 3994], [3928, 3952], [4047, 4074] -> 3.88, 125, 119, 162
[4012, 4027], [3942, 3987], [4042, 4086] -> -3.12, 119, 172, 161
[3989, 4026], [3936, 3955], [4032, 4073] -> -3.88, 138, 170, 166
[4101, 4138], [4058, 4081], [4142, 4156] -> 4.07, 157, 141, 159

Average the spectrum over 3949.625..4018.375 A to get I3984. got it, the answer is 140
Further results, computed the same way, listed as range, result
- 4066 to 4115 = 136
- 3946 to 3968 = 123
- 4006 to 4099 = 161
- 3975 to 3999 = 147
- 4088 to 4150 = 141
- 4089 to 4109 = 113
